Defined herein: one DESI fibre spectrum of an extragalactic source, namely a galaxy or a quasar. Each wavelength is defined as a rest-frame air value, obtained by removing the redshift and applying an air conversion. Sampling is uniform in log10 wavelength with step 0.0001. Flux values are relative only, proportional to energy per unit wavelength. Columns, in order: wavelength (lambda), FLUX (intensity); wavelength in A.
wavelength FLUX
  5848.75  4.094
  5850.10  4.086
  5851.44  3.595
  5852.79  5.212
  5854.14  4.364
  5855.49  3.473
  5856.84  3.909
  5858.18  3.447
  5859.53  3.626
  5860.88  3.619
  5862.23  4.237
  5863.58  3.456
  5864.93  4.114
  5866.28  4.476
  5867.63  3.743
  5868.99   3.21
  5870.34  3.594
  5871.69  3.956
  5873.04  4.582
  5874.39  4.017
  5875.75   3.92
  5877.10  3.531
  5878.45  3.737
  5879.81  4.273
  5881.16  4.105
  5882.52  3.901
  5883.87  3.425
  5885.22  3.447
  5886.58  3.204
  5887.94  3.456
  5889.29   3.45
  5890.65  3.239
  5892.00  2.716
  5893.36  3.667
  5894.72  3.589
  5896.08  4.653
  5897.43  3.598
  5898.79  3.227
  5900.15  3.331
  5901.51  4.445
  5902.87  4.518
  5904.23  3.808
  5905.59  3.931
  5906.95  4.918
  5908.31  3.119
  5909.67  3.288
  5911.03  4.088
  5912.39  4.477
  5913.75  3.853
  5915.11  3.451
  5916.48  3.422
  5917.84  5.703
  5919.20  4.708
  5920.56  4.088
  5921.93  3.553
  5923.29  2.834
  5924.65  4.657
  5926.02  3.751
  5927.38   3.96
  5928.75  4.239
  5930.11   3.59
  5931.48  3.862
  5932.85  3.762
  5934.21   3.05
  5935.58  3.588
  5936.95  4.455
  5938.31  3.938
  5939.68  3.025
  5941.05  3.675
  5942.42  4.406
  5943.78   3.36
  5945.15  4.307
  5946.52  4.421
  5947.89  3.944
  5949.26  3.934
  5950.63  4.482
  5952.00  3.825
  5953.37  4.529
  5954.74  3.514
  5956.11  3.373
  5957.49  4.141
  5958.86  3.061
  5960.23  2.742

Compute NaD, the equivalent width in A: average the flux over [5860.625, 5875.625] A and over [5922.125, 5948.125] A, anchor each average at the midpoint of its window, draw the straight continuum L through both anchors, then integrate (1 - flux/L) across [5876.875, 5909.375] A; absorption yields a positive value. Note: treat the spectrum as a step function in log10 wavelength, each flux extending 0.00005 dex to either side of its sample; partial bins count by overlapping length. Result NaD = 1.4 A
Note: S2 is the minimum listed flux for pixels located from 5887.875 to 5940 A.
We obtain 2.716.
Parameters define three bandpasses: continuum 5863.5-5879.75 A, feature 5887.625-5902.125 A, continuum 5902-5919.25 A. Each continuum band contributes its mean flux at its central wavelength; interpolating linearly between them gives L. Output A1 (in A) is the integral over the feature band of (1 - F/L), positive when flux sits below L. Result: 1.5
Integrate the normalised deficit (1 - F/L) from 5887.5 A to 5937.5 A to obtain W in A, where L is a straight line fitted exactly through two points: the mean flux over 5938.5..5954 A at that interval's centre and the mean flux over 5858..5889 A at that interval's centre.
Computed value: 0.7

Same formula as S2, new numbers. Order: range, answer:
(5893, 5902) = 3.227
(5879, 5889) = 3.204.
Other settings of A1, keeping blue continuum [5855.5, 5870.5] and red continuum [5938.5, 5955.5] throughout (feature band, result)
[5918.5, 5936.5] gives 0.3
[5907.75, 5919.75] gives -0.4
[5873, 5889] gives 0.2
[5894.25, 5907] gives -0.4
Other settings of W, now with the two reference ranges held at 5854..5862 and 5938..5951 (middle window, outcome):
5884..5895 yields 1.34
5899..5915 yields -0.39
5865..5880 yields -0.59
